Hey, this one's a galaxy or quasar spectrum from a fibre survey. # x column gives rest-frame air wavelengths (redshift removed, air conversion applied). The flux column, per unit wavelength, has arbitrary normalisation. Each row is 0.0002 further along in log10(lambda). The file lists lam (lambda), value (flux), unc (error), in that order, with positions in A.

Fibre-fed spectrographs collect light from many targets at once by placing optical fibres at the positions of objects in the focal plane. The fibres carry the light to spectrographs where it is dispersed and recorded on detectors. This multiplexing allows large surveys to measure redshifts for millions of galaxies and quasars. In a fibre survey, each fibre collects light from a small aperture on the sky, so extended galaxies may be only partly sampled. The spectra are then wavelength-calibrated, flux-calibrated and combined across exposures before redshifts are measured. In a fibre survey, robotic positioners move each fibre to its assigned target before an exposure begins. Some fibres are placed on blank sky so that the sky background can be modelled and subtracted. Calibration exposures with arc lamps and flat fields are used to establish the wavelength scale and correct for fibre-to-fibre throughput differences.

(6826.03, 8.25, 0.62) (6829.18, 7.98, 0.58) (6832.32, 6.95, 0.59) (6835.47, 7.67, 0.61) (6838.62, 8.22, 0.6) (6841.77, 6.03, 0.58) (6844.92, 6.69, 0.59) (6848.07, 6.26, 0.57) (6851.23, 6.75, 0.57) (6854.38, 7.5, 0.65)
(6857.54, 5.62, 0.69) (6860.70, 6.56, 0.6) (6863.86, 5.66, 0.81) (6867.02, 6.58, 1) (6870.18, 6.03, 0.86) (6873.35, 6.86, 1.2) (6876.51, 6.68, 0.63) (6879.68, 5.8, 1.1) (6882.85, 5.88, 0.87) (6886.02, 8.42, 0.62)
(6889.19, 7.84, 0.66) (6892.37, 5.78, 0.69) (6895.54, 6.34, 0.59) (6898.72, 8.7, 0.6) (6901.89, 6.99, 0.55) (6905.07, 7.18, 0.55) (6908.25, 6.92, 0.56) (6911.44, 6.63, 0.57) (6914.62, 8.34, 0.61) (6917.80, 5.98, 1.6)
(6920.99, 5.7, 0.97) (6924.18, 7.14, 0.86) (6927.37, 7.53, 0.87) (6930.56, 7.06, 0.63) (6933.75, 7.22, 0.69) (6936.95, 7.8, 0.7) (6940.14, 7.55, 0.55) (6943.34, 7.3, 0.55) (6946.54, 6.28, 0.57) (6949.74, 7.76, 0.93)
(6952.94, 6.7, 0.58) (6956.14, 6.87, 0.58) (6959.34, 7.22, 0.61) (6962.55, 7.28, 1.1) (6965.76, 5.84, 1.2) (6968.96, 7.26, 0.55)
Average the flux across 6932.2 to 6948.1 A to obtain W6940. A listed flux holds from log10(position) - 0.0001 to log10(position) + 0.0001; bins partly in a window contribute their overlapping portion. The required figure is 7.23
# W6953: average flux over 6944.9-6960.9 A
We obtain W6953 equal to 6.97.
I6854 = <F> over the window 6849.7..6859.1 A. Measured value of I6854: 6.63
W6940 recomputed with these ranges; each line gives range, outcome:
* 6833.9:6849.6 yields 6.98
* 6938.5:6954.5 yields 7.12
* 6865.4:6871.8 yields 6.3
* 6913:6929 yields 6.94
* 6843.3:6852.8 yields 6.56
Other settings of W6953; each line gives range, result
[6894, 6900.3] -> 7.52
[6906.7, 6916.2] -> 7.29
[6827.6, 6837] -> 7.53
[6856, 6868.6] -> 6.11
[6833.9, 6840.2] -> 7.94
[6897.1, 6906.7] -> 7.62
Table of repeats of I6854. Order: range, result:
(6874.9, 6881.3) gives 6.24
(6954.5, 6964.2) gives 7.12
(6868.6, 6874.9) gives 6.44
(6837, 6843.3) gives 7.13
